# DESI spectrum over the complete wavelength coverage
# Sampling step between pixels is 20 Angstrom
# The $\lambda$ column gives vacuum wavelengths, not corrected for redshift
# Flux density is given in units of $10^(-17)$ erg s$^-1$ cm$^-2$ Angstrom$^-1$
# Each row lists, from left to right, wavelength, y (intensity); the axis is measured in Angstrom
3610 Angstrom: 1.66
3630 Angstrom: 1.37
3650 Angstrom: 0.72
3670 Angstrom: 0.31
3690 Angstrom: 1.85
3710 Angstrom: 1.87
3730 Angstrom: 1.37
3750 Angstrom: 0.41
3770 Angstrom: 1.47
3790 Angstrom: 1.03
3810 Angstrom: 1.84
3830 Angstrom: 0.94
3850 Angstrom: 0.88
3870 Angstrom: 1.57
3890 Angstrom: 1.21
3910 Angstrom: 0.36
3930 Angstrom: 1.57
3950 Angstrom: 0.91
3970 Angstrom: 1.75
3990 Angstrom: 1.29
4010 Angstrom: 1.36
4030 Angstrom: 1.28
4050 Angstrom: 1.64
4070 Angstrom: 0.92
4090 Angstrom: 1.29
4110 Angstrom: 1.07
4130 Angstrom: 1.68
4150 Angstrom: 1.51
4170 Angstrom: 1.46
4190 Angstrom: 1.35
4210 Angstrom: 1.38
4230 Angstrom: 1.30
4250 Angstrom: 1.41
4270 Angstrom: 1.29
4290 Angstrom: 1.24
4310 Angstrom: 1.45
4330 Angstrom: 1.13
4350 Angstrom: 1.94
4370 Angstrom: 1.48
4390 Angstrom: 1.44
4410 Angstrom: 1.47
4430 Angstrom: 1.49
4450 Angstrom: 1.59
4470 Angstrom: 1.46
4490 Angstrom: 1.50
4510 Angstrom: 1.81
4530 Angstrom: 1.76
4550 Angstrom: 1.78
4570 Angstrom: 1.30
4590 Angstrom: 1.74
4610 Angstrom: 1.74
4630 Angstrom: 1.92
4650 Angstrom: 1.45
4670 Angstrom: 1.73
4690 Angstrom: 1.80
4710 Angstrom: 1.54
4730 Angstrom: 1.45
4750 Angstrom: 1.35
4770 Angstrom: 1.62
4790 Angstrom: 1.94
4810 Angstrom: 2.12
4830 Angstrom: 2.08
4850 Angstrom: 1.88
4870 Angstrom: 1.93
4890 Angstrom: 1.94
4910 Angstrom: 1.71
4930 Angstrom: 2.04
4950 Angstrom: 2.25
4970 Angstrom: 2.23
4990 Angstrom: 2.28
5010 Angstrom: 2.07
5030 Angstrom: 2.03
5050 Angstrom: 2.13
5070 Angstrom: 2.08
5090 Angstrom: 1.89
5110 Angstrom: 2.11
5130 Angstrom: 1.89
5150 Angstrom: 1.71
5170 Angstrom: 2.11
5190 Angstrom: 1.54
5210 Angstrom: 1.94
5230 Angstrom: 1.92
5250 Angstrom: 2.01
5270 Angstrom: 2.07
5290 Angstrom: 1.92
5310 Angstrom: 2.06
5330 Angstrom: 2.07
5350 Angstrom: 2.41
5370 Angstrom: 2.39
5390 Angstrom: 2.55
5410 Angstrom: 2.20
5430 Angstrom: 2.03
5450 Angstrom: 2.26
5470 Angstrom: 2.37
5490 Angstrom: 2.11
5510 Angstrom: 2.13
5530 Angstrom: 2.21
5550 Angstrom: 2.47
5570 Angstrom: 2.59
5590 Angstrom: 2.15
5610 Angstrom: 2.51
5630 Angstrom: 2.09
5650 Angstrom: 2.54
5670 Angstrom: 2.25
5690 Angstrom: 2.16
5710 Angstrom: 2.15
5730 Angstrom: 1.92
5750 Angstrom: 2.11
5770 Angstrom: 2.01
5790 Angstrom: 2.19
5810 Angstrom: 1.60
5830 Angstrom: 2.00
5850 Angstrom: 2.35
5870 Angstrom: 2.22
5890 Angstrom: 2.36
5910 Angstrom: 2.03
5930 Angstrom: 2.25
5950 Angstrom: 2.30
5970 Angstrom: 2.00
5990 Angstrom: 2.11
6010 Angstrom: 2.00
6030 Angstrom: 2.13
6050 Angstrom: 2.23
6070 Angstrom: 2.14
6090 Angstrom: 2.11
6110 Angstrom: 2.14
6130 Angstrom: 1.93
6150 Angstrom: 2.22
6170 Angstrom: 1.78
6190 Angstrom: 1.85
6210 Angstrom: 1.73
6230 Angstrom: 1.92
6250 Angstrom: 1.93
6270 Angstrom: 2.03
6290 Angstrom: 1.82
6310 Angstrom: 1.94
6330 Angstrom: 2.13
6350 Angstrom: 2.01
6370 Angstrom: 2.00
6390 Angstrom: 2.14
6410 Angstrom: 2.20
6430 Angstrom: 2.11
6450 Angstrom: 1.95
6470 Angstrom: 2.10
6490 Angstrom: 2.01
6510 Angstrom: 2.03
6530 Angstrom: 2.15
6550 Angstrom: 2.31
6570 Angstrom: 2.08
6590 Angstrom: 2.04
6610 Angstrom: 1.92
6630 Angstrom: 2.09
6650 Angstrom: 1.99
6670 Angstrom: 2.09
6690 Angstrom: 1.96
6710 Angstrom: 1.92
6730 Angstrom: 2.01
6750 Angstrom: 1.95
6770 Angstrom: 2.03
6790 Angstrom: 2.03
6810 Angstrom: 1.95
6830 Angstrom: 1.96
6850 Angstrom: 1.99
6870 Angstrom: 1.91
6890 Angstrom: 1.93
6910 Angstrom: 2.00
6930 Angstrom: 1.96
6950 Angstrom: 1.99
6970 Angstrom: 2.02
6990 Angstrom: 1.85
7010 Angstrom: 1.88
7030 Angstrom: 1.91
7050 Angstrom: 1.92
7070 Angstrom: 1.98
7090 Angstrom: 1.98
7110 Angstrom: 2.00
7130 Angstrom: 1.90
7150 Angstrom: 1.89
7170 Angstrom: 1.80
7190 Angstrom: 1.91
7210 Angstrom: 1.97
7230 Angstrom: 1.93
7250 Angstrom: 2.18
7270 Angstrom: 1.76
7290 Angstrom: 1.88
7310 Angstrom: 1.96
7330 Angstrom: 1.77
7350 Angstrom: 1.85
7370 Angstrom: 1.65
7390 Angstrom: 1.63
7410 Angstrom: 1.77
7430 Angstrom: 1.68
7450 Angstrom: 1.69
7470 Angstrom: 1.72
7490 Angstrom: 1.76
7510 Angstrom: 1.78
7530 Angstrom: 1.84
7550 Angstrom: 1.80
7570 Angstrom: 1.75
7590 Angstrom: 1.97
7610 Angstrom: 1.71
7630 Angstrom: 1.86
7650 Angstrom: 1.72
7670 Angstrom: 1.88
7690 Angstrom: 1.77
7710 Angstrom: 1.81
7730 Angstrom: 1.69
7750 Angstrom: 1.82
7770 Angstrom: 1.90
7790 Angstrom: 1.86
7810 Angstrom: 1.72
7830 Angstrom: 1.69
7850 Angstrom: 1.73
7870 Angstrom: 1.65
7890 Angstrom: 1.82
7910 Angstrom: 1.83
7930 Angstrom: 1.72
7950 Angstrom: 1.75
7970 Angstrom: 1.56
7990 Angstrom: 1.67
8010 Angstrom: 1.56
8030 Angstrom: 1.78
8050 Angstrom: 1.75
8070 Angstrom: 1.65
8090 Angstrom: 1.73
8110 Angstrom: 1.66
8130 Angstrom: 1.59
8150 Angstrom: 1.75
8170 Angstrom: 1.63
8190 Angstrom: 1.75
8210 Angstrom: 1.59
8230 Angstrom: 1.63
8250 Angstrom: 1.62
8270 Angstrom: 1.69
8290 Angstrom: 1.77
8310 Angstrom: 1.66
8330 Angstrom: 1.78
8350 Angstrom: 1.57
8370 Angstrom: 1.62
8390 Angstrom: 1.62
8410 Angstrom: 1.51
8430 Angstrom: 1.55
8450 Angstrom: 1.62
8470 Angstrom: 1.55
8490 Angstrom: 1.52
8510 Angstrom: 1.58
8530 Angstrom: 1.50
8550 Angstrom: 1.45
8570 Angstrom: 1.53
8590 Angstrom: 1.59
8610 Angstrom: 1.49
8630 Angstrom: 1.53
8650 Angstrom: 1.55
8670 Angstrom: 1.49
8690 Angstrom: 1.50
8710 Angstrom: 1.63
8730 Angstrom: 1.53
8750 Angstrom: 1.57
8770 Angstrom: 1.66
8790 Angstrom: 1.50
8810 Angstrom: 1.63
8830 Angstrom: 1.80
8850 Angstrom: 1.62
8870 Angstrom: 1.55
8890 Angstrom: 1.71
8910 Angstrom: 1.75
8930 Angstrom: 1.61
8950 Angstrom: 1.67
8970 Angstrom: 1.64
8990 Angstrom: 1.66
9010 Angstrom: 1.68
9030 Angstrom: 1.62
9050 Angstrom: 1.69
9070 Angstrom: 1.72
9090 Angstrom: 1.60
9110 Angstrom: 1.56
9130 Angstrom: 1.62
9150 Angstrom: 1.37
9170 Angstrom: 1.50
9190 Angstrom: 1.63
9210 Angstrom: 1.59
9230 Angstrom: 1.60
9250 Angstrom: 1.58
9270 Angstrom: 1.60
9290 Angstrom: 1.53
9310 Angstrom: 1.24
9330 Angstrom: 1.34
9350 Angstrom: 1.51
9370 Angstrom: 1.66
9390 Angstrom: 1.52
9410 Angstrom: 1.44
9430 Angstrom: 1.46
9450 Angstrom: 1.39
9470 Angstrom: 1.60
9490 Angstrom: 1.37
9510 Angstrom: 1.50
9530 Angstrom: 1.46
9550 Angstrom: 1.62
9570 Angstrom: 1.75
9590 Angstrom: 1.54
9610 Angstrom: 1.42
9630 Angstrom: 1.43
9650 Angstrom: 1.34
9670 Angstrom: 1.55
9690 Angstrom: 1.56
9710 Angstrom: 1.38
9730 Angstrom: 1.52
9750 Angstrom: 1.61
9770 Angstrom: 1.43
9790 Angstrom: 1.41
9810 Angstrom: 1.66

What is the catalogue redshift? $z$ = 0.194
